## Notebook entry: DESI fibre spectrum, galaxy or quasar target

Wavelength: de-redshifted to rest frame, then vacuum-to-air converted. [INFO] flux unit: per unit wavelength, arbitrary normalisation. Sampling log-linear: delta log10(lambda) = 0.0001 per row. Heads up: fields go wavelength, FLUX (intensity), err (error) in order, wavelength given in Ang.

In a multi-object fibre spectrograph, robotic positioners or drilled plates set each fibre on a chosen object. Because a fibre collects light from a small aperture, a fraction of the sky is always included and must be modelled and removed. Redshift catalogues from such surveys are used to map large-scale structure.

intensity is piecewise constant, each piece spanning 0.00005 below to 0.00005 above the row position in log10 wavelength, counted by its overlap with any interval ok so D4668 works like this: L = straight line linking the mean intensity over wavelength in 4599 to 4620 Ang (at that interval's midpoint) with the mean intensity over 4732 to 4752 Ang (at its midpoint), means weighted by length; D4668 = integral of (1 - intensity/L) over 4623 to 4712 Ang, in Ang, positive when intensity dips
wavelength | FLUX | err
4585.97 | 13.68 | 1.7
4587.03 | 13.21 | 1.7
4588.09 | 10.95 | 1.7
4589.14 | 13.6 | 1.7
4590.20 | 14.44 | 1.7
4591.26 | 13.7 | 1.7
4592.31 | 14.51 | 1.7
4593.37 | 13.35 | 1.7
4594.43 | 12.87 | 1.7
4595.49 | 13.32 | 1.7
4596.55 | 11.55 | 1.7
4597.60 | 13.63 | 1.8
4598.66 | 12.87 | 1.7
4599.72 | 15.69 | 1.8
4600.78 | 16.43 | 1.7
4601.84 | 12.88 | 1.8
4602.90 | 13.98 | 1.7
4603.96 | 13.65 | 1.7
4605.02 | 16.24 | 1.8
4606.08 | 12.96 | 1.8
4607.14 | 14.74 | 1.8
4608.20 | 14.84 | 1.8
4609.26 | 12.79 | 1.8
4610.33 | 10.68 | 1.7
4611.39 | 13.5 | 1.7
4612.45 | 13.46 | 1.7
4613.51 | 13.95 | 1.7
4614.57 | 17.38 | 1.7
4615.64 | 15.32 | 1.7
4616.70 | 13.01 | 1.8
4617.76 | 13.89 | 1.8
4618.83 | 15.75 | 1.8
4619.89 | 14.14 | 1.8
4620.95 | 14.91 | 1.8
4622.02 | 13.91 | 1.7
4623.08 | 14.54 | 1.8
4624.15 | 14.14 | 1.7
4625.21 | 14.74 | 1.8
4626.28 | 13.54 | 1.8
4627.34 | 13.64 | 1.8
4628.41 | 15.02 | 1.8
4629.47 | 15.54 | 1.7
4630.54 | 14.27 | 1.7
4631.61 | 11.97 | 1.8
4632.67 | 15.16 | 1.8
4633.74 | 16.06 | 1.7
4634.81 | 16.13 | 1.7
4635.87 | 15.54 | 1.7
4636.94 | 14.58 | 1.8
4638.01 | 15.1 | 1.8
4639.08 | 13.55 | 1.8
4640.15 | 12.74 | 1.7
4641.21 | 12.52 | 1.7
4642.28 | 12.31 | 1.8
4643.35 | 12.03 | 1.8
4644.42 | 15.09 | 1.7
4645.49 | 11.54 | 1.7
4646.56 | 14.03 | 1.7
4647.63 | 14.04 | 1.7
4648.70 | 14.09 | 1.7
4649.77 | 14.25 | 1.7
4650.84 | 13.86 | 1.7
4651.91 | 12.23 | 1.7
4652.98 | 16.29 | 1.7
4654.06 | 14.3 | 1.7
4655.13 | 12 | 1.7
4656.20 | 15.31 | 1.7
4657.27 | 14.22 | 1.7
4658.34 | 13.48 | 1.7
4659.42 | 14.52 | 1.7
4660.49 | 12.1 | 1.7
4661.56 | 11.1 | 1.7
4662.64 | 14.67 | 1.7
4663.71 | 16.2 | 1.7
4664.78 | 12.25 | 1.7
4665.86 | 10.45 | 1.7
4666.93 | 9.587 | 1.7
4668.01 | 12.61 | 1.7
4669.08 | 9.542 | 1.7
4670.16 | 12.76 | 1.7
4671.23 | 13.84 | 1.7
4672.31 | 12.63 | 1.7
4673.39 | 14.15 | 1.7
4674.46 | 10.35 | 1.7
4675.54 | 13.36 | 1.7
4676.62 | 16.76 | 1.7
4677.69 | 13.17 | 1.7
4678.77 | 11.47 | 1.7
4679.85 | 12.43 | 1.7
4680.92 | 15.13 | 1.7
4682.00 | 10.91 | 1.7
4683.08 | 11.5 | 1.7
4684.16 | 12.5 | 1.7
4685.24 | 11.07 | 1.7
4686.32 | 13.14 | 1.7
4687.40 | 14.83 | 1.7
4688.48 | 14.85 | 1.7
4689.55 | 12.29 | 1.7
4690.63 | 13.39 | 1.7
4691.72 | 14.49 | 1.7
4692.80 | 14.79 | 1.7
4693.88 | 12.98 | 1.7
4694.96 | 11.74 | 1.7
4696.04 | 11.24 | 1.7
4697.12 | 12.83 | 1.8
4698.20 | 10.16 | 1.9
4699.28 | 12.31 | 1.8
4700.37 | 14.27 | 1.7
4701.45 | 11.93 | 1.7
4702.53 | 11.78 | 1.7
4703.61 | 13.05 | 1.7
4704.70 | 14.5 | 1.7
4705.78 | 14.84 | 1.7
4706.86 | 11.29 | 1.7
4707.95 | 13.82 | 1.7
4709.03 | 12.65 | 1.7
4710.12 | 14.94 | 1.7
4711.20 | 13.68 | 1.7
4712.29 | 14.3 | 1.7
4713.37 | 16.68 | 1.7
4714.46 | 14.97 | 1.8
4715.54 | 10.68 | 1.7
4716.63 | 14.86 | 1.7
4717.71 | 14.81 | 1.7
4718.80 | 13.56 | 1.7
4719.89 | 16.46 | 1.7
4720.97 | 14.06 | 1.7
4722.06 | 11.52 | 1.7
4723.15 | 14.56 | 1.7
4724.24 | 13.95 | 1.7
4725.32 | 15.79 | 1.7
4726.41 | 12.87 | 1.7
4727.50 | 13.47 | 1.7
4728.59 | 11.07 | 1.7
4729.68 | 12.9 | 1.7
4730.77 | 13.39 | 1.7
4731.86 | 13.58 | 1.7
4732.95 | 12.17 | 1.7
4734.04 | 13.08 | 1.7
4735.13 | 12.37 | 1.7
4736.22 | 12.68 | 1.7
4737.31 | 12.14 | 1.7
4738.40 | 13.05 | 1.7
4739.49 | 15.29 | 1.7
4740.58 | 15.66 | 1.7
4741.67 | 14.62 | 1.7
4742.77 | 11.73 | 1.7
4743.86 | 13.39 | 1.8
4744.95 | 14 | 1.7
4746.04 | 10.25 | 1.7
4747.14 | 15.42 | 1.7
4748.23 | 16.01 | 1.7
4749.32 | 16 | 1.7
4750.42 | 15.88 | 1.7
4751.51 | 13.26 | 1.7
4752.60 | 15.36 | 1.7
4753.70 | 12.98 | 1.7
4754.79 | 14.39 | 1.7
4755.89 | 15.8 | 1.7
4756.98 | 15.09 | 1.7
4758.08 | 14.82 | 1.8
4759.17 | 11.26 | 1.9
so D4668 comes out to 4.3 Ang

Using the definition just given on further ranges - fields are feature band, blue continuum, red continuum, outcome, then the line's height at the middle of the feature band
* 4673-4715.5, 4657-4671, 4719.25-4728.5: 0.31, 13.3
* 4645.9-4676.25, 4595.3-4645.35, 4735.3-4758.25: 2.05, 14.1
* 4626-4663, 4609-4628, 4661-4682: -1.35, 13.4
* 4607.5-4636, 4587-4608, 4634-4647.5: -1.15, 13.8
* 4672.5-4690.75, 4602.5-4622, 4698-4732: 1.00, 13.8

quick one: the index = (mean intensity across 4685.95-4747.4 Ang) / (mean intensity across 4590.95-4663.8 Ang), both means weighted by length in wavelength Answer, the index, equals 0.96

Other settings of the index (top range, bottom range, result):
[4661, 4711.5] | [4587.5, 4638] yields 0.91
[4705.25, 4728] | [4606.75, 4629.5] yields 0.98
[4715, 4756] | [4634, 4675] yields 1.03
